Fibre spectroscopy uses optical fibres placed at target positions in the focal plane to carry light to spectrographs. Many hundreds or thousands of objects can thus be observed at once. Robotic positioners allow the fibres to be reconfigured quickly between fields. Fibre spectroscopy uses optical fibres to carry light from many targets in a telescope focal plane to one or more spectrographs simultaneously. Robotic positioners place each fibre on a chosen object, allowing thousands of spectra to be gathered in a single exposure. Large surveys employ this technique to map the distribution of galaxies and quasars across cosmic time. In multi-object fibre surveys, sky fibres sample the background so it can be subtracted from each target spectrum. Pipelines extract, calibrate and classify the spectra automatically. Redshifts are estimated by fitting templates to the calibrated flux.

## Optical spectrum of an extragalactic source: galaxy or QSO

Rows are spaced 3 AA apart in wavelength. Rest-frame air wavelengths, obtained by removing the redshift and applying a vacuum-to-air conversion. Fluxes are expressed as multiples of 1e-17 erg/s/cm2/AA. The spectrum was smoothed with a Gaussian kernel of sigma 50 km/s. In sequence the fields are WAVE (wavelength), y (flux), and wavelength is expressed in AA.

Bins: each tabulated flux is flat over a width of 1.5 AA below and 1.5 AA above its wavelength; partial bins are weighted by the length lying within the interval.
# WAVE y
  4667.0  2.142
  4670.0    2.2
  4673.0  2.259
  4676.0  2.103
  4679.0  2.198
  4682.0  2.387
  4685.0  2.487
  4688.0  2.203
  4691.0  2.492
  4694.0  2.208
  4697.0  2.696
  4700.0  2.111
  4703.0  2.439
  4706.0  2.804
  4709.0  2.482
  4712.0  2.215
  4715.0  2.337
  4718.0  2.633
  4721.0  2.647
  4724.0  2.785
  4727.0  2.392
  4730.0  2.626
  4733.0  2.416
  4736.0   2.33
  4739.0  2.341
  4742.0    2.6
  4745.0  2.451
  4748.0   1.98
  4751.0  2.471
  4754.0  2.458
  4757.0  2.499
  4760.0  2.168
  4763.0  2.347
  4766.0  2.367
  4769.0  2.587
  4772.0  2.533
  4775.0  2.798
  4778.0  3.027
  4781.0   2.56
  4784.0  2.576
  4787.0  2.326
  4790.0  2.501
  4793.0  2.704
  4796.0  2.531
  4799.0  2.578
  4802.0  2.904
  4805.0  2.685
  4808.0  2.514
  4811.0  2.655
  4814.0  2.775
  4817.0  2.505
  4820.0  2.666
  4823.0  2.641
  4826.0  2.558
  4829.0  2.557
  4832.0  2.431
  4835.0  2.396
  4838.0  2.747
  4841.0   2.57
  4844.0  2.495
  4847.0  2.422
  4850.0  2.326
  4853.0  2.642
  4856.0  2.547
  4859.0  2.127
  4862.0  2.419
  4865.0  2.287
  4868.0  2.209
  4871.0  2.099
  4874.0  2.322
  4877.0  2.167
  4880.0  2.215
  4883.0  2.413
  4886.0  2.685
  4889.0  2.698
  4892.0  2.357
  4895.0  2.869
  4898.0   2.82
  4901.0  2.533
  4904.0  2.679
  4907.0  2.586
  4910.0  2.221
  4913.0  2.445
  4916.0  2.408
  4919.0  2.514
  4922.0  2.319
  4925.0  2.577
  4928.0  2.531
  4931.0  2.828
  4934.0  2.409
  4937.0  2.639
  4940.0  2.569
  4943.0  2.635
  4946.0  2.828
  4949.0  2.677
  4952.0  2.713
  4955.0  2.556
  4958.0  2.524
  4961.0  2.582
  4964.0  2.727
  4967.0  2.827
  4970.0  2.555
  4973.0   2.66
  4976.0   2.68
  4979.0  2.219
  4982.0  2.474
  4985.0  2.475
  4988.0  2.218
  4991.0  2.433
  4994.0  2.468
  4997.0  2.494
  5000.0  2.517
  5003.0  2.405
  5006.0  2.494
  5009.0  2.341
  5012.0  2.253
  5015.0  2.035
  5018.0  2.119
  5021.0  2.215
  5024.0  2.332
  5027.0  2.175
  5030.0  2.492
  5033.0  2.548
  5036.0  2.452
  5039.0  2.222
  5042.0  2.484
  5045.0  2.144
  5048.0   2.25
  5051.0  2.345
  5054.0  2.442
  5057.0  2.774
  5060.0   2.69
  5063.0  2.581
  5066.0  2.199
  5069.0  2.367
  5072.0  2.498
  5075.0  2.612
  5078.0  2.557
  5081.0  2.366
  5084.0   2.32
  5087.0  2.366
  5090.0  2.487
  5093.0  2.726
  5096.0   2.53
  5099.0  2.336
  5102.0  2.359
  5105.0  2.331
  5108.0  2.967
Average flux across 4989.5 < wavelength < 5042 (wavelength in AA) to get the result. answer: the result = 2.36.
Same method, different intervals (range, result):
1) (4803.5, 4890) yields 2.47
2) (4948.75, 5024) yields 2.46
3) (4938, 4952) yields 2.68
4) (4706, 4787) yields 2.49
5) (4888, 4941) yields 2.55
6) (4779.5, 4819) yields 2.6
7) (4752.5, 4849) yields 2.56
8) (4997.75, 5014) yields 2.39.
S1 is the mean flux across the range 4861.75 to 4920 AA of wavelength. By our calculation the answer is 2.45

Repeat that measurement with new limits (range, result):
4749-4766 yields 2.37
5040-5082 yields 2.45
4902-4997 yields 2.55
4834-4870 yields 2.43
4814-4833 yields 2.58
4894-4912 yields 2.61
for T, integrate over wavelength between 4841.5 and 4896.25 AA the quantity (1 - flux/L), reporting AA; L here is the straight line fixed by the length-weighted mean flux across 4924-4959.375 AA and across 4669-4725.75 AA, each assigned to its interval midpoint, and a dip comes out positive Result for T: 3.3 AA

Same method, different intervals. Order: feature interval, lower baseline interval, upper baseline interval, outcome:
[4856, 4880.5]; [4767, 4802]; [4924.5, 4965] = 3.49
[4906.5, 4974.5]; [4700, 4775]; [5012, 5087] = -4.88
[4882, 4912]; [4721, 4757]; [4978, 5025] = -2.50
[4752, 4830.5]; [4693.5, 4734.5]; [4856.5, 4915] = -3.59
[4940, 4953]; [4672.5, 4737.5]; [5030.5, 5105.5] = -1.39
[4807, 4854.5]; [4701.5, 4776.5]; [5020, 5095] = -1.93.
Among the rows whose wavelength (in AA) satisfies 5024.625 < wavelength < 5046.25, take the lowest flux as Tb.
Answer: 2.144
